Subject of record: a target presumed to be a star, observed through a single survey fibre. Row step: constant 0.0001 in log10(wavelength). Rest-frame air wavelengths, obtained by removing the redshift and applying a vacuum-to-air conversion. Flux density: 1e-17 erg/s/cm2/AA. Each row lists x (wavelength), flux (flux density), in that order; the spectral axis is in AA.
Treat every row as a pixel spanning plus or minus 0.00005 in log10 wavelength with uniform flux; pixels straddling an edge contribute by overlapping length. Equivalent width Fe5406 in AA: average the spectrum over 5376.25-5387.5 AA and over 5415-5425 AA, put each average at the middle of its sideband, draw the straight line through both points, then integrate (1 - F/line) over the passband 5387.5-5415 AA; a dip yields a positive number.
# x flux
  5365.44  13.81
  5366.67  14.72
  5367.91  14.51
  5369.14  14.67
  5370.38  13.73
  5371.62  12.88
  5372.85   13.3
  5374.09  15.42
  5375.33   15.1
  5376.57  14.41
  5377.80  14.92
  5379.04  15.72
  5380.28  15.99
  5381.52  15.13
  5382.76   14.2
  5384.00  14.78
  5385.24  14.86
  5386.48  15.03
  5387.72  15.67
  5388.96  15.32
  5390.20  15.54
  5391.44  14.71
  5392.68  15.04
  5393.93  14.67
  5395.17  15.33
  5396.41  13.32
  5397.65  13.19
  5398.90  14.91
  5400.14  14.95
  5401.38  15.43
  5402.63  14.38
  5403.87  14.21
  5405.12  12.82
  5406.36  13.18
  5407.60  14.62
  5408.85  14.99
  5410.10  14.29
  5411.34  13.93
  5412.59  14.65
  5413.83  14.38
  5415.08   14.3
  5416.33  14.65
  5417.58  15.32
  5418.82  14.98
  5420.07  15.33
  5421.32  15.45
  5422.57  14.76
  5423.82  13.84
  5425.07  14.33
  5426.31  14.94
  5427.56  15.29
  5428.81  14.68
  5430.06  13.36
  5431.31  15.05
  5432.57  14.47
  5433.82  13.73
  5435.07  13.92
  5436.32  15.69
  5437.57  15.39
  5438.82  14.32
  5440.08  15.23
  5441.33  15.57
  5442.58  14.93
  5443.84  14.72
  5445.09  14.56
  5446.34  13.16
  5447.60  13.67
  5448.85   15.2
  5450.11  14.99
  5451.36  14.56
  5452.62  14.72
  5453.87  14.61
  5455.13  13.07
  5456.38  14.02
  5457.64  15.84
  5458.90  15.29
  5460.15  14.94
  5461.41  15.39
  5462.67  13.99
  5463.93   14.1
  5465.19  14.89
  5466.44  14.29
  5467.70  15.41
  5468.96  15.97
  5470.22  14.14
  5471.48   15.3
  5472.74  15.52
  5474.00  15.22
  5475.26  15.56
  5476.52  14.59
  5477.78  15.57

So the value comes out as 0.8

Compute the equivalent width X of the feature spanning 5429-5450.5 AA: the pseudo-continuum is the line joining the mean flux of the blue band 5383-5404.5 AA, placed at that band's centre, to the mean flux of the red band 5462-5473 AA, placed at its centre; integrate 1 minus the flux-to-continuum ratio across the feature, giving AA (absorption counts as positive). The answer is 0.3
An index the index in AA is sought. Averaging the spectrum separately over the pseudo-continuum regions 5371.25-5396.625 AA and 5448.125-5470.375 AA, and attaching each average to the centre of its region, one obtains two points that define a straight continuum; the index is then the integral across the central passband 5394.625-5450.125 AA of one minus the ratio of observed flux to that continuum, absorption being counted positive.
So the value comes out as 1.0 AA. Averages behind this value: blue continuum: 14.9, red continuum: 14.8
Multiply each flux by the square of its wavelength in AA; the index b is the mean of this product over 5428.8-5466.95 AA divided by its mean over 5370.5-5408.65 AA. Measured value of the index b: 1.02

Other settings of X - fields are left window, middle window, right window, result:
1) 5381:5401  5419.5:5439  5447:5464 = 0.0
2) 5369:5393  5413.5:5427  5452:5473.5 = 0.0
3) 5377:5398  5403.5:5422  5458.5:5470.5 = 0.5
